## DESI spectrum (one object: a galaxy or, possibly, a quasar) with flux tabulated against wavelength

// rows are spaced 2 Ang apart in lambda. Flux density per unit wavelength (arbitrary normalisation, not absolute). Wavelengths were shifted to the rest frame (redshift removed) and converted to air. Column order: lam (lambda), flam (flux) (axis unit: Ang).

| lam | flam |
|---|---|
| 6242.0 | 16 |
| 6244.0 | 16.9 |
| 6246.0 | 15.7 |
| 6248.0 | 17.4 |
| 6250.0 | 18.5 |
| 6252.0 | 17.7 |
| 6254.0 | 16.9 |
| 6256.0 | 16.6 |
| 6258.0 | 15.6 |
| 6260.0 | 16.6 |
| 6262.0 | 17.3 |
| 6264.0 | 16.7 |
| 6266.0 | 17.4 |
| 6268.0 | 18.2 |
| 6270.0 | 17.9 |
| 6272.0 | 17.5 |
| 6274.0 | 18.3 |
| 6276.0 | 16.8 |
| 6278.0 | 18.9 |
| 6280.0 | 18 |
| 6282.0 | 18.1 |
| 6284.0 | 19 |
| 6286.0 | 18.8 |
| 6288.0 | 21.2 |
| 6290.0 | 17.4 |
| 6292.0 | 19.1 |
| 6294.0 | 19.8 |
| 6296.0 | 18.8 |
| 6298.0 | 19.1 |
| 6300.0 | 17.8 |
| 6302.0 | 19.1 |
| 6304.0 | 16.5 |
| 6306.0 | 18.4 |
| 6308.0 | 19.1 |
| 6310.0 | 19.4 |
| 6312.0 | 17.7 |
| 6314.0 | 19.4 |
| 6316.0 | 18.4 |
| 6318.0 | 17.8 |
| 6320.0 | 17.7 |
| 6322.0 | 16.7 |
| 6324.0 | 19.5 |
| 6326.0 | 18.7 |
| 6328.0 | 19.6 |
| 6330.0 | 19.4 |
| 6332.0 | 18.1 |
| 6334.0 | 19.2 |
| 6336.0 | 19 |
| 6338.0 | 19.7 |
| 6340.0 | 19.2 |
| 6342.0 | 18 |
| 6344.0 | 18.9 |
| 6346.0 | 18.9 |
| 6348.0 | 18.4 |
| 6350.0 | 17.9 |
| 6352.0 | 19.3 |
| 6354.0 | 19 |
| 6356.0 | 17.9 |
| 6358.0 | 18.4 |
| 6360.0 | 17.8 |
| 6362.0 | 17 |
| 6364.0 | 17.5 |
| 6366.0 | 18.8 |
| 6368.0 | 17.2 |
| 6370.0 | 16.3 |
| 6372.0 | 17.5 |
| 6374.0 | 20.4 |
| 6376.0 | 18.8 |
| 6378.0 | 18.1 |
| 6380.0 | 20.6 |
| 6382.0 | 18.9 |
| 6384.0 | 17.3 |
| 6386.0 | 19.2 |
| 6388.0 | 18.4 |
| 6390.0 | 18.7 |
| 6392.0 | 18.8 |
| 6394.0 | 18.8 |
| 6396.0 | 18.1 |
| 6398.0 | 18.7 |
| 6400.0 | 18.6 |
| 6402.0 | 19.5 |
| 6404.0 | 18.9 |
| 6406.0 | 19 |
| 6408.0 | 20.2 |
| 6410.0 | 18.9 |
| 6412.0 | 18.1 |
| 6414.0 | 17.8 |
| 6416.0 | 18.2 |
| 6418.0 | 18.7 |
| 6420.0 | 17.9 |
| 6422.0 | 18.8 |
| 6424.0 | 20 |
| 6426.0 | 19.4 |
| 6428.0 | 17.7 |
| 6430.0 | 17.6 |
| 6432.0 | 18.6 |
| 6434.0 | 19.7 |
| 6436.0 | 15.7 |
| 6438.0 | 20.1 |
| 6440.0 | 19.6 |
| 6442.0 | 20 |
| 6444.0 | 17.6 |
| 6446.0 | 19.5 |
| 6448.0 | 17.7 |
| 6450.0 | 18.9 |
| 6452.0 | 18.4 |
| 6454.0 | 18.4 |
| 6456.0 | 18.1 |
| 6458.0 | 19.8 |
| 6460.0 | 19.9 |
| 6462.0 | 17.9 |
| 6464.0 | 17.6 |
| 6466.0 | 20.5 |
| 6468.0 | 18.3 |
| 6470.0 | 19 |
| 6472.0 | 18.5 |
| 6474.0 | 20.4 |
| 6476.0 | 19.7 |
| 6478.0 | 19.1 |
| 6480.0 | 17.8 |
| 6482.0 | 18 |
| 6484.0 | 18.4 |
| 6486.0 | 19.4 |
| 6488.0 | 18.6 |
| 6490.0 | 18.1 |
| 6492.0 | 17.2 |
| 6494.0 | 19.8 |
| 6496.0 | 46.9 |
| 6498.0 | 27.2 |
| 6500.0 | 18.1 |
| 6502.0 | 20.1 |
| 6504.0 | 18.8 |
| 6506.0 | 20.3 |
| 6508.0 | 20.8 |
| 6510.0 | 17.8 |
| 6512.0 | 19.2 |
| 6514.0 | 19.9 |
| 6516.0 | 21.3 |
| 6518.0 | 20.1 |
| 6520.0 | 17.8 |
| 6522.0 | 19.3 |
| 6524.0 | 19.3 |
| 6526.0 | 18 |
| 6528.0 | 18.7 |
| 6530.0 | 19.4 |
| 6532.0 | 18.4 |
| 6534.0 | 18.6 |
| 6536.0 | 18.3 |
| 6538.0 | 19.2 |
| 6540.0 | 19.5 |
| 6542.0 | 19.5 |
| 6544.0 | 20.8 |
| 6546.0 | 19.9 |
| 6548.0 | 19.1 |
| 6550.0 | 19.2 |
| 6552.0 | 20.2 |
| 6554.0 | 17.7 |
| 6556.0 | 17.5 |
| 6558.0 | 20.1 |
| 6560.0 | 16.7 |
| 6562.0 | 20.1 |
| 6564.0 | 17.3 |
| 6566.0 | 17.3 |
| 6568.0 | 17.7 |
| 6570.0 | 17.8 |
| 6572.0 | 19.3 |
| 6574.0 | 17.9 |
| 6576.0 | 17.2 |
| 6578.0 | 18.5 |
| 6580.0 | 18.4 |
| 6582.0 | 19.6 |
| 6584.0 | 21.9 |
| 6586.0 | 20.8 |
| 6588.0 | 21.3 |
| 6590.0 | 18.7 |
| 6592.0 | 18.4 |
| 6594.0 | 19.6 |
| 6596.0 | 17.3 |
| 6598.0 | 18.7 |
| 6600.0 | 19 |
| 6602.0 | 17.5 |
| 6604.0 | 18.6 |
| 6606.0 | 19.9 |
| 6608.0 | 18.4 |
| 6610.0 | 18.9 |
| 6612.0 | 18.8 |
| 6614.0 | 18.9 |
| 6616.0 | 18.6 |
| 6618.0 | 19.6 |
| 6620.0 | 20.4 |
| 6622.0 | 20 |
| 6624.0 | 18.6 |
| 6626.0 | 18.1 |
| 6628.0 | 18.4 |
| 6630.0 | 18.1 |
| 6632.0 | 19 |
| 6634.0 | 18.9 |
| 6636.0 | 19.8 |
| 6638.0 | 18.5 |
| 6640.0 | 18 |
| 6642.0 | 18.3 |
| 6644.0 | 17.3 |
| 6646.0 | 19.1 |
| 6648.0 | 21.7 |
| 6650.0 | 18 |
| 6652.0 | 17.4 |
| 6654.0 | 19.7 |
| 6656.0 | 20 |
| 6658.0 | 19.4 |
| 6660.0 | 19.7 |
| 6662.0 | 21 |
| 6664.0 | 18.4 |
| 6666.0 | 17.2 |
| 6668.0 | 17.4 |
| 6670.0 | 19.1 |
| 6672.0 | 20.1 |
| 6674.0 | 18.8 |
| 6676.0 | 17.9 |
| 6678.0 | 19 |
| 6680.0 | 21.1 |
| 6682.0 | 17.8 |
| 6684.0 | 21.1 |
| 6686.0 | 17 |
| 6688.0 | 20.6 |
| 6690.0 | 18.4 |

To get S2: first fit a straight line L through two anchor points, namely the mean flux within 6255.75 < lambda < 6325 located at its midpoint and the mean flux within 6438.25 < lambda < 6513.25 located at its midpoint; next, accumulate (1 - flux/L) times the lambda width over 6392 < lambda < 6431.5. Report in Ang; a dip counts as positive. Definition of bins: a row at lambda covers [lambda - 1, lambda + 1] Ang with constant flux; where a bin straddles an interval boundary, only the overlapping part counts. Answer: 1.2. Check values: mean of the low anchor 18.1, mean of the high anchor 19.9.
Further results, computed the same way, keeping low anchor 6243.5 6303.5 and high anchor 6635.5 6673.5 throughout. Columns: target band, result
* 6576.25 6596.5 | -0.72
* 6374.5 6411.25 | -1.31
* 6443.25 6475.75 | -0.71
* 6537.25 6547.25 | -0.61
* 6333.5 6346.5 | -0.65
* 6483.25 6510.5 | -4.60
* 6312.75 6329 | -0.39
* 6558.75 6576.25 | 0.67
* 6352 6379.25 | 0.04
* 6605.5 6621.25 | -0.29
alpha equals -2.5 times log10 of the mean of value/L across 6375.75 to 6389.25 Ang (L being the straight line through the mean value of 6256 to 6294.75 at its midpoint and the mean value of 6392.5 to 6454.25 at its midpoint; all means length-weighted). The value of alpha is -0.02 mag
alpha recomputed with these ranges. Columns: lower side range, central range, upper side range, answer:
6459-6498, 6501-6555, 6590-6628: 0.029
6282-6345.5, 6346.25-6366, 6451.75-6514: 0.050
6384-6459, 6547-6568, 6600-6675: 0.020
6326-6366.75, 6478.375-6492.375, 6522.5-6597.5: 0.029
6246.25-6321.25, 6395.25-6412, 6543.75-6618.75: -0.033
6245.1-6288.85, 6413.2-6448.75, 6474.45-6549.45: 0.039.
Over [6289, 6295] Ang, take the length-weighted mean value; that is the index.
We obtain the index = 18.8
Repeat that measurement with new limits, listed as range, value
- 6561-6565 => 18.7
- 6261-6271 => 17.5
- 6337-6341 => 19.4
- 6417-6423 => 18.5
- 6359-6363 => 17.4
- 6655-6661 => 19.7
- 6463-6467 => 19.1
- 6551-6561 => 18.4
